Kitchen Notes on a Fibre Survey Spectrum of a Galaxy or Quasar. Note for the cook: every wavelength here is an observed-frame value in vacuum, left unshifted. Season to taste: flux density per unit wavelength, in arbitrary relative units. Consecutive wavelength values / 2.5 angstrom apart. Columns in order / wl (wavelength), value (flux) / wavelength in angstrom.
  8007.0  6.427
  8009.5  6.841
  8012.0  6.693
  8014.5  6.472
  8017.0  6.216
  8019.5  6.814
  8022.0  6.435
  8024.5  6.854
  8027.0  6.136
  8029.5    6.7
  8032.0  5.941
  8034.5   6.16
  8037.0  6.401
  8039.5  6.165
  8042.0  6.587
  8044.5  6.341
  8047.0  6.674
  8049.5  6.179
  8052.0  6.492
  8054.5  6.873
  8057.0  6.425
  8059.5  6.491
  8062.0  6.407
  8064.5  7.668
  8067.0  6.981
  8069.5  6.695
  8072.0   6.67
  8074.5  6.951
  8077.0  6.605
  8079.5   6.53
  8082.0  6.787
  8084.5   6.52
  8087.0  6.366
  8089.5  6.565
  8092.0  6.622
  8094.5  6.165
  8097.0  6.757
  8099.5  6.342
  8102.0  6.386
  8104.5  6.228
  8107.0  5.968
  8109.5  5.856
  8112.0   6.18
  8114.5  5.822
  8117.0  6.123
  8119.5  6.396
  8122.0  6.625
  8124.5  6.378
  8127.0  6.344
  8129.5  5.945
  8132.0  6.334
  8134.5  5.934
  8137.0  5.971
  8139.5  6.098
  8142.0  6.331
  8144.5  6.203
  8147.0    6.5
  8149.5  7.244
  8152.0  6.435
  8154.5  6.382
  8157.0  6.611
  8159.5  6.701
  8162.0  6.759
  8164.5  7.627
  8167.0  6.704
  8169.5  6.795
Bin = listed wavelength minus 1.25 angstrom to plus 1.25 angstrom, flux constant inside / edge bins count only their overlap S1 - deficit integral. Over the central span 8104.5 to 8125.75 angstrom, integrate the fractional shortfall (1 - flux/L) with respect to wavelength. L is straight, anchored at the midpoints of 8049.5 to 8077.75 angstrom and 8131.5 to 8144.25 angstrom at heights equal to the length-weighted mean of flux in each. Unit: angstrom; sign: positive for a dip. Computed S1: 0.5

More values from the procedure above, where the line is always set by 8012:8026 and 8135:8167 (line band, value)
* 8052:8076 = -0.8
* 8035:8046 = 0.3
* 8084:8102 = 0.3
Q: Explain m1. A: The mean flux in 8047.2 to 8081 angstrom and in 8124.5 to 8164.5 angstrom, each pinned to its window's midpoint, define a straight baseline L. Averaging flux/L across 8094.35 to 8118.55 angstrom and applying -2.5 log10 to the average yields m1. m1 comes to 0.06 mag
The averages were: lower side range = 6.69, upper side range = 6.42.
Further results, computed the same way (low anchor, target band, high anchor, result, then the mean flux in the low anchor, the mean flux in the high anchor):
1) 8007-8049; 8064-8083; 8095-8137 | -0.08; 6.46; 6.22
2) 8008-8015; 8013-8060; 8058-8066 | 0.05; 6.68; 6.85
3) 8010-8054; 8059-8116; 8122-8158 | -0.02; 6.44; 6.34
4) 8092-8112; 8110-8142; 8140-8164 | 0.04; 6.26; 6.59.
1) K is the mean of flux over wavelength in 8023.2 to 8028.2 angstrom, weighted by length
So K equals 6.5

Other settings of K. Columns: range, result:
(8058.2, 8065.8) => 6.85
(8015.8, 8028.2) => 6.49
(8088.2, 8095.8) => 6.45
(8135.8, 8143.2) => 6.13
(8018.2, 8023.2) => 6.62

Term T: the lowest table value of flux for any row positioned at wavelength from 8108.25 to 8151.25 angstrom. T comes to 5.822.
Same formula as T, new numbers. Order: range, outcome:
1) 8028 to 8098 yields 5.941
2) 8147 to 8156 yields 6.382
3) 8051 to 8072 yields 6.407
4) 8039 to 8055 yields 6.165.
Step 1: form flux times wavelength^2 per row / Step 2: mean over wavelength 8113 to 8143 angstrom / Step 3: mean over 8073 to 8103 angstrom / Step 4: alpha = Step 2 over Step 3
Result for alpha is 1.0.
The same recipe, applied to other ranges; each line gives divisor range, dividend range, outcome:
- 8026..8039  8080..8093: 1.06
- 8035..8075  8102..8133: 0.95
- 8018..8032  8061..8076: 1.07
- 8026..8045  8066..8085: 1.08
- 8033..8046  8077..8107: 1.03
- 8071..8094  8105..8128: 0.94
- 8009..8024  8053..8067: 1.04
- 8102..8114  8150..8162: 1.10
